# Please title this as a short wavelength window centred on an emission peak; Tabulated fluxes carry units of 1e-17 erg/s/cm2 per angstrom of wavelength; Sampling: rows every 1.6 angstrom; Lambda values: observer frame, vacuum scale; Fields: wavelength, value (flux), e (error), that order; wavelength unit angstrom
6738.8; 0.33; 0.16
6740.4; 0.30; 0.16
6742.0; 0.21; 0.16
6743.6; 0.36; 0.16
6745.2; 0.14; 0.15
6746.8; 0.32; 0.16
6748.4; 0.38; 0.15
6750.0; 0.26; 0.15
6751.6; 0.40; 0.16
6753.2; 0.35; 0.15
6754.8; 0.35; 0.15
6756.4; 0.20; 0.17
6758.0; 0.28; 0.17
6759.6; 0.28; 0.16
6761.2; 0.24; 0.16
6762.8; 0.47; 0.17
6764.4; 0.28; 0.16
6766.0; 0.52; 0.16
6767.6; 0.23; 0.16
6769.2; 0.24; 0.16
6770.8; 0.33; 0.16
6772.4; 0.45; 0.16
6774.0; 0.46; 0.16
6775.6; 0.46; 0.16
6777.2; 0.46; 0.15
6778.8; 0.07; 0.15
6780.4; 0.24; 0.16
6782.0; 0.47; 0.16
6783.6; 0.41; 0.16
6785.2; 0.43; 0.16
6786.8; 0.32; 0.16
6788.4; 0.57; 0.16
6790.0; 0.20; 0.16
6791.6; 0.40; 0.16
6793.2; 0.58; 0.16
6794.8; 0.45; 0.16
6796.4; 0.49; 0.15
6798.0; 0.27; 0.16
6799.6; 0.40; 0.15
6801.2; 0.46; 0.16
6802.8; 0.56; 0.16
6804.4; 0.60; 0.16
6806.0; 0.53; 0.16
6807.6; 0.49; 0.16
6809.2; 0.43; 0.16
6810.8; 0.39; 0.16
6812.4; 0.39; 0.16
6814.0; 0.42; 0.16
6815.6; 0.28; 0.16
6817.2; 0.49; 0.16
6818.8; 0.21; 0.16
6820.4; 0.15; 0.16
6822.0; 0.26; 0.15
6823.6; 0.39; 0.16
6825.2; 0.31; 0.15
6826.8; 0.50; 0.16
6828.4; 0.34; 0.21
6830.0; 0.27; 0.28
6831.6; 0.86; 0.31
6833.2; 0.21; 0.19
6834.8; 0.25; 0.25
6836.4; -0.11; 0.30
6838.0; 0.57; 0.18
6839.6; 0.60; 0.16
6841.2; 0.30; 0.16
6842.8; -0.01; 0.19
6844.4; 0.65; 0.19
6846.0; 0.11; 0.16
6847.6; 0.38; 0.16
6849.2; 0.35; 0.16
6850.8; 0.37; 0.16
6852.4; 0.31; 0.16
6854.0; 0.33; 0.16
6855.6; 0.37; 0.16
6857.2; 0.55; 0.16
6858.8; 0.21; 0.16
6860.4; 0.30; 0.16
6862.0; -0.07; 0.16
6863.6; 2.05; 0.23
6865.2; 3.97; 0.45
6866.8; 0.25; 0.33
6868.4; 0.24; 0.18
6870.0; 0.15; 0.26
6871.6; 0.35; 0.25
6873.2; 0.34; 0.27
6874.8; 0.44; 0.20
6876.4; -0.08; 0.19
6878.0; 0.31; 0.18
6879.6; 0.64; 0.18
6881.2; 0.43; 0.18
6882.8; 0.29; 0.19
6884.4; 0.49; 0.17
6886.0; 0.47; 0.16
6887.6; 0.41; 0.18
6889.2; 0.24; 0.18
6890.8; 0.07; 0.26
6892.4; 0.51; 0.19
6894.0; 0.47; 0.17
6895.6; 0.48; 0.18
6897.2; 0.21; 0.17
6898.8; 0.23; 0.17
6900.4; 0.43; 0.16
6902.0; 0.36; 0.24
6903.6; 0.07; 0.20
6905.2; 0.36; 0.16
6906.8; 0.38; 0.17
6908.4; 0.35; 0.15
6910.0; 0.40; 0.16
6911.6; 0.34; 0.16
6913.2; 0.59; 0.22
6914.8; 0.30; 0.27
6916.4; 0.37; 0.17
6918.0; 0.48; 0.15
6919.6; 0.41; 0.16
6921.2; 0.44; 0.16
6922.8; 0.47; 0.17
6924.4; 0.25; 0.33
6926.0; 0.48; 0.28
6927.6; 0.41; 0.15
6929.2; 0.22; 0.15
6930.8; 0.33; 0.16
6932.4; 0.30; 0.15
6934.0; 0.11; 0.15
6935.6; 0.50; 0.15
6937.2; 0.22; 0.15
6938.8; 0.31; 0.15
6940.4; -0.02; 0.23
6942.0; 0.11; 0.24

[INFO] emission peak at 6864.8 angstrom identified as H-beta 4861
